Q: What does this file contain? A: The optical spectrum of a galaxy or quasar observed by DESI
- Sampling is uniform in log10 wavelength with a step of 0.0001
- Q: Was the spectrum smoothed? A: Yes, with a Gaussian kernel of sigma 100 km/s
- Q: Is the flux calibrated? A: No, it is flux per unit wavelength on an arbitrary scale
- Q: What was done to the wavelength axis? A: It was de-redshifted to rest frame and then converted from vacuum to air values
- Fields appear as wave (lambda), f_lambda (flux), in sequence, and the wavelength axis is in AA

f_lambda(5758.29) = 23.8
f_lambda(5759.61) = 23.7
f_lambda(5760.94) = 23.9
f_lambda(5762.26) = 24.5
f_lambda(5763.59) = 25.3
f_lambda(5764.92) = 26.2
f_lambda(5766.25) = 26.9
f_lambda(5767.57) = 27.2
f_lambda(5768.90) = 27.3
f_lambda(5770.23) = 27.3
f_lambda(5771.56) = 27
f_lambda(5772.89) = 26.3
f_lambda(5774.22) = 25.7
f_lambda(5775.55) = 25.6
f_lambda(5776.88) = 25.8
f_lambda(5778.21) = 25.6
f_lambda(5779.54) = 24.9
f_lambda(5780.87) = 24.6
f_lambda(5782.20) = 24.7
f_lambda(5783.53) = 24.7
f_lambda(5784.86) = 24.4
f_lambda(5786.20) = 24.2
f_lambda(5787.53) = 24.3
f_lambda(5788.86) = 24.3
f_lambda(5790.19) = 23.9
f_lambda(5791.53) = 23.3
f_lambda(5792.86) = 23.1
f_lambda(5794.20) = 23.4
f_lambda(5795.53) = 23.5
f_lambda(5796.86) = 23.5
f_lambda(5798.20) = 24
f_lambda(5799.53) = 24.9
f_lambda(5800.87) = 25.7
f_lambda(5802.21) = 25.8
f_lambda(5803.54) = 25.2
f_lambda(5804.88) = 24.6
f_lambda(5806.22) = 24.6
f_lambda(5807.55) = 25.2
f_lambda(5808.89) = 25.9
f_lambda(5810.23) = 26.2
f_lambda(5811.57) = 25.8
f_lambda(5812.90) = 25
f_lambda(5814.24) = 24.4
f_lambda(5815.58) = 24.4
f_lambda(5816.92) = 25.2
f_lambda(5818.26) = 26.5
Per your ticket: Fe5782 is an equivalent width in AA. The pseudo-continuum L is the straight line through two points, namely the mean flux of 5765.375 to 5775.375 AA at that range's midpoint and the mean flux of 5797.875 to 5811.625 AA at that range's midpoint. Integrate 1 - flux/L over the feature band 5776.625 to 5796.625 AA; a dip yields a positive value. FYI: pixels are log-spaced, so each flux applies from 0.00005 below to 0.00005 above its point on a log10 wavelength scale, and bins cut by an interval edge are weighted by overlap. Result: 1.4 AA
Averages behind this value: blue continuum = 26.7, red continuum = 25.3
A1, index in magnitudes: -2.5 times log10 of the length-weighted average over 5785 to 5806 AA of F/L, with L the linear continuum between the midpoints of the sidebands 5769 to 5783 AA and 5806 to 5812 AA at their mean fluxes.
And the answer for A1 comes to 0.06 mag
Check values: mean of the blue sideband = 25.8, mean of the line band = 24.2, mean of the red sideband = 25.6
